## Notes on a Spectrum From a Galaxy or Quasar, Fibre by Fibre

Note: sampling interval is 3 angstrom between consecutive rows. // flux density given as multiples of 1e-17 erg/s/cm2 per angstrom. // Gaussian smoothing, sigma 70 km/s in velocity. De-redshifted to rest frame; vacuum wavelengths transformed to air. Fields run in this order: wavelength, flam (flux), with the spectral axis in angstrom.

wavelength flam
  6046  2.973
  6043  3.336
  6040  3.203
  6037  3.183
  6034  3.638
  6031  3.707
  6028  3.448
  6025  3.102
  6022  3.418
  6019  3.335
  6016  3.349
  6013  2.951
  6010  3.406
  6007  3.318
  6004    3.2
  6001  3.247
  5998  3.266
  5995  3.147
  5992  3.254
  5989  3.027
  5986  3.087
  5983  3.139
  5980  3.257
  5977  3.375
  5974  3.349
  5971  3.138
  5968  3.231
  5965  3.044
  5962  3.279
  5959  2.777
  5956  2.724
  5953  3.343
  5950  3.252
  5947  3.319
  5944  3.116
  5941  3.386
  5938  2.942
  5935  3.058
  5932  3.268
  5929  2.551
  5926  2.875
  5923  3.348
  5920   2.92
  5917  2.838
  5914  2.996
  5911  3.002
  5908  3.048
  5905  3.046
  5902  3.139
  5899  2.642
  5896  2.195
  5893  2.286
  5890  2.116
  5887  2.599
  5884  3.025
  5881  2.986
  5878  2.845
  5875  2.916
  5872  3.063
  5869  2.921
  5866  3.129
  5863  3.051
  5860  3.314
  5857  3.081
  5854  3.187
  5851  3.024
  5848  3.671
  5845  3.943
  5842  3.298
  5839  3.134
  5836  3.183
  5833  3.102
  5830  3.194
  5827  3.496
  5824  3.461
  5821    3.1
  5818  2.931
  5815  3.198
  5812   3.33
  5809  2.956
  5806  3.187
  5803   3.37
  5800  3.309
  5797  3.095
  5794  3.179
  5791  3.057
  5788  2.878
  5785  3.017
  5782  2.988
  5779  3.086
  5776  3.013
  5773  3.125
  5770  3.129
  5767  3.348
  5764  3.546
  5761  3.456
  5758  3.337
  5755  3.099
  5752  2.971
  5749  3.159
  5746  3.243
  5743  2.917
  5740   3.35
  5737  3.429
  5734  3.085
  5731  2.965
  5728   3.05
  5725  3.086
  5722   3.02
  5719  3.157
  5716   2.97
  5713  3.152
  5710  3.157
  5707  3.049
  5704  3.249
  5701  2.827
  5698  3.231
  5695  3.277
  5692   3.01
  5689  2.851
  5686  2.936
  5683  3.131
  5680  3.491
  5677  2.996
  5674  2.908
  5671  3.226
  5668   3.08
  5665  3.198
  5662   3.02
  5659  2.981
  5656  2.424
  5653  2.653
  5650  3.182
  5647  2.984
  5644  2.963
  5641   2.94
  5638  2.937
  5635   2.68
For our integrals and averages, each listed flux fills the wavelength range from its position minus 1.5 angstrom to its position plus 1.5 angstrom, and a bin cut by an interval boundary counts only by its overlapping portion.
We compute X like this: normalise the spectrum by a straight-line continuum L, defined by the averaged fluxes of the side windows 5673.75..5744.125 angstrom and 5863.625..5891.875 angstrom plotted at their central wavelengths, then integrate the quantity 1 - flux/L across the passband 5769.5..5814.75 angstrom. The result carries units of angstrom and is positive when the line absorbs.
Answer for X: -2.19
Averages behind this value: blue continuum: 3.1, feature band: 3.12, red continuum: 2.84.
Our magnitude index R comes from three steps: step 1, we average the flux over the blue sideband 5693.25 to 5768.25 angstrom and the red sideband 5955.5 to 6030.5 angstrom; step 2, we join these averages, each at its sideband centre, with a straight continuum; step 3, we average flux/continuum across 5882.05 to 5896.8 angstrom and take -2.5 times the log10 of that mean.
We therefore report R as 0.28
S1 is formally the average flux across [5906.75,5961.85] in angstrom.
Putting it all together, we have 3.05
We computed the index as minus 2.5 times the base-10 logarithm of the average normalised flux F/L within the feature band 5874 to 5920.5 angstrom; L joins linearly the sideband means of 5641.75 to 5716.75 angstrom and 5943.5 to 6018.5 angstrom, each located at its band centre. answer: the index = 0.13 mag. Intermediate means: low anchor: 3.04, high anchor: 3.19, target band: 2.78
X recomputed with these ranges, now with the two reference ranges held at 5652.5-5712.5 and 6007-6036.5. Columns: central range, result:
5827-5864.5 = -0.91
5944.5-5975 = 1.51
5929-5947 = 0.92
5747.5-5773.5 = -1.07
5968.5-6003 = 1.25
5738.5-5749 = -0.23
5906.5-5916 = 0.74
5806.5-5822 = 0.29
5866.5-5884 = 1.42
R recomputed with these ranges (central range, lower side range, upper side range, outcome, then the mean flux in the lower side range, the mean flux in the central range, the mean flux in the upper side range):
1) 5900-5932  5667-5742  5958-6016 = 0.065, 3.11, 2.98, 3.19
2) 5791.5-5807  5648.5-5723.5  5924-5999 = -0.047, 3.05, 3.22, 3.13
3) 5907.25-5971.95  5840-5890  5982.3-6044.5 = 0.042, 3.1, 3.07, 3.28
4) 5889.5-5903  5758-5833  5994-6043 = 0.292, 3.19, 2.48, 3.31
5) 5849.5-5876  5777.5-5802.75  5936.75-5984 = 0.016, 3.09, 3.08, 3.17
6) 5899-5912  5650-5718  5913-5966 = 0.015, 3.04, 3.01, 3.06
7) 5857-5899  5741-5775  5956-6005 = 0.137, 3.21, 2.81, 3.16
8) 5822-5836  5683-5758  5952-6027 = -0.053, 3.1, 3.29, 3.19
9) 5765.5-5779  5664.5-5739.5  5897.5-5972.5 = -0.020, 3.1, 3.15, 3.05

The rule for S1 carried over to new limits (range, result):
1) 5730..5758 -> 3.15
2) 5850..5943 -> 2.93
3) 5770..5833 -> 3.15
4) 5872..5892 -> 2.76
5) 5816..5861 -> 3.27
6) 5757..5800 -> 3.16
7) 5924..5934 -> 2.93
